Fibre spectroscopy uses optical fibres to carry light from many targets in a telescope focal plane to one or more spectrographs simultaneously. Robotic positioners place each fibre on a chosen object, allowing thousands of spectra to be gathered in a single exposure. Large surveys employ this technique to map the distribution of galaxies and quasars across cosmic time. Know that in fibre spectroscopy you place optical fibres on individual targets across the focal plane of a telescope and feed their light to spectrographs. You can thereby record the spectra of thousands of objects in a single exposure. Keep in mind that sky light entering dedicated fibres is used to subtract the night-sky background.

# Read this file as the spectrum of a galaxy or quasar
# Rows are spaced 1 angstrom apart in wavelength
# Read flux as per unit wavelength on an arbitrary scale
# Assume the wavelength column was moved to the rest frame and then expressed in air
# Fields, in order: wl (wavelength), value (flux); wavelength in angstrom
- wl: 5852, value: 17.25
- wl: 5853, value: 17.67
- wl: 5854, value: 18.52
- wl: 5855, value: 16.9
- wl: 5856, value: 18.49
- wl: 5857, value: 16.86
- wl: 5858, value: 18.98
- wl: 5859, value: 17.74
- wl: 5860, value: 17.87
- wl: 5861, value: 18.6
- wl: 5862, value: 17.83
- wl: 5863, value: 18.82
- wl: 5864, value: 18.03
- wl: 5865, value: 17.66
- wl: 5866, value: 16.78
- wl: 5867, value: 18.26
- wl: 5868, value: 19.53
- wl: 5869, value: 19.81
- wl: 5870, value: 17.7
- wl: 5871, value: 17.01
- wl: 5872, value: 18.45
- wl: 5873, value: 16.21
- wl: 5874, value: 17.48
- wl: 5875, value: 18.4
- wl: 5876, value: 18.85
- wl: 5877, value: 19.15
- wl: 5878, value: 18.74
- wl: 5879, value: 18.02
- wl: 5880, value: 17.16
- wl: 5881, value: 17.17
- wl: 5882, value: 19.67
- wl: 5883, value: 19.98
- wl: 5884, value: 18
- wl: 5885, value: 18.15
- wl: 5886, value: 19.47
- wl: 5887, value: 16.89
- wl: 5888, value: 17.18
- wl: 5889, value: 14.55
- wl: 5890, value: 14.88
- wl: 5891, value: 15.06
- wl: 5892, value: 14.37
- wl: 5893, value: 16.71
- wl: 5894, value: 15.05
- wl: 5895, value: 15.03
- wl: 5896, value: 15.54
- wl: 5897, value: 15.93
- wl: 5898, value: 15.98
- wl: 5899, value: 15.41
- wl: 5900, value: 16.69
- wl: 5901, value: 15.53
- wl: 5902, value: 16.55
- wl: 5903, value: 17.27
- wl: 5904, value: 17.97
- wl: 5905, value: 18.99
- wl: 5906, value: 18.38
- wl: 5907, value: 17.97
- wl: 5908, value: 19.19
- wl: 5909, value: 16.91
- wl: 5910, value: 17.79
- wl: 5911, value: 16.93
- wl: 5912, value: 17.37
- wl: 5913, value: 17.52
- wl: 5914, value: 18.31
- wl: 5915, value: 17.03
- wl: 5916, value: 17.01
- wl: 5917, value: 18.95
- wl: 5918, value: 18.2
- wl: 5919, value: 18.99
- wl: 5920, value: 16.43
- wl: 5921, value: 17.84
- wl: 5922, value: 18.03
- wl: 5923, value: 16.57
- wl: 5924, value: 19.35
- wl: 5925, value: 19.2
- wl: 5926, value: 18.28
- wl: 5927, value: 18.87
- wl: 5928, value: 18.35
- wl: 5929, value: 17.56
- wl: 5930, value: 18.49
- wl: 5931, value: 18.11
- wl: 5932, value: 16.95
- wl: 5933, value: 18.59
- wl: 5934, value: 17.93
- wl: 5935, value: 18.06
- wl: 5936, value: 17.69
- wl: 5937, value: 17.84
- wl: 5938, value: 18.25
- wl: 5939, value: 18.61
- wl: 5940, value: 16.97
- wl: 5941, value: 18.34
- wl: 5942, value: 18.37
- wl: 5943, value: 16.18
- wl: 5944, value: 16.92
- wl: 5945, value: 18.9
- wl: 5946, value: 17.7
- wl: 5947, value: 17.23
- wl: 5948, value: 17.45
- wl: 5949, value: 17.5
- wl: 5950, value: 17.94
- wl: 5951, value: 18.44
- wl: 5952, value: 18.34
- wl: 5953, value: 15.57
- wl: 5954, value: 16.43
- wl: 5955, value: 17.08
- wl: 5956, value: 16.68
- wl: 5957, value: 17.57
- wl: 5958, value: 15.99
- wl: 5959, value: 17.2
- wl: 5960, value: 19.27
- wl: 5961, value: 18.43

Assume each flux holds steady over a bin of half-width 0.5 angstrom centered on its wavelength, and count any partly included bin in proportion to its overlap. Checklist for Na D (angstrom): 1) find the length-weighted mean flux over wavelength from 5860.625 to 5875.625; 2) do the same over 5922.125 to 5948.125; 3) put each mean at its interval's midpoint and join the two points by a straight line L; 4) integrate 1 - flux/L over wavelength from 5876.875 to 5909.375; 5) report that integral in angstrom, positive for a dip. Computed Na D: 1.7 angstrom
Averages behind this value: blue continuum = 18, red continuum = 18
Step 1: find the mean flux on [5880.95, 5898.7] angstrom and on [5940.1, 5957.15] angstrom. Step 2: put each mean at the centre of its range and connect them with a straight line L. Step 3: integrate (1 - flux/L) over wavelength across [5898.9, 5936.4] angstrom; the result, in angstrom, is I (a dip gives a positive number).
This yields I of -1.7 angstrom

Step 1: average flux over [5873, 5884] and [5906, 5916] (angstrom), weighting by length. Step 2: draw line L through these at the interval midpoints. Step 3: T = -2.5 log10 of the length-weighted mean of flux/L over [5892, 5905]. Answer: 0.111 mag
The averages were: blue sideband 18.3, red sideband 17.7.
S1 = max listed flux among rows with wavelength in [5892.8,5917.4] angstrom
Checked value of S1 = 19.19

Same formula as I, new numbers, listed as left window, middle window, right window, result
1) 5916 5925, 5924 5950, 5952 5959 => -0.8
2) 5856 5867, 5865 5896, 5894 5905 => -0.6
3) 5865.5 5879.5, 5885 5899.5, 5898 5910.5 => 1.4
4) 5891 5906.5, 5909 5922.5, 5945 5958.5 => -0.9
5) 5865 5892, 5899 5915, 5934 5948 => 0.2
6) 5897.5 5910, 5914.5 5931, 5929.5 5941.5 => -0.4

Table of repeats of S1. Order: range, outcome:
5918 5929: 19.35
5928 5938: 18.59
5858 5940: 19.98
